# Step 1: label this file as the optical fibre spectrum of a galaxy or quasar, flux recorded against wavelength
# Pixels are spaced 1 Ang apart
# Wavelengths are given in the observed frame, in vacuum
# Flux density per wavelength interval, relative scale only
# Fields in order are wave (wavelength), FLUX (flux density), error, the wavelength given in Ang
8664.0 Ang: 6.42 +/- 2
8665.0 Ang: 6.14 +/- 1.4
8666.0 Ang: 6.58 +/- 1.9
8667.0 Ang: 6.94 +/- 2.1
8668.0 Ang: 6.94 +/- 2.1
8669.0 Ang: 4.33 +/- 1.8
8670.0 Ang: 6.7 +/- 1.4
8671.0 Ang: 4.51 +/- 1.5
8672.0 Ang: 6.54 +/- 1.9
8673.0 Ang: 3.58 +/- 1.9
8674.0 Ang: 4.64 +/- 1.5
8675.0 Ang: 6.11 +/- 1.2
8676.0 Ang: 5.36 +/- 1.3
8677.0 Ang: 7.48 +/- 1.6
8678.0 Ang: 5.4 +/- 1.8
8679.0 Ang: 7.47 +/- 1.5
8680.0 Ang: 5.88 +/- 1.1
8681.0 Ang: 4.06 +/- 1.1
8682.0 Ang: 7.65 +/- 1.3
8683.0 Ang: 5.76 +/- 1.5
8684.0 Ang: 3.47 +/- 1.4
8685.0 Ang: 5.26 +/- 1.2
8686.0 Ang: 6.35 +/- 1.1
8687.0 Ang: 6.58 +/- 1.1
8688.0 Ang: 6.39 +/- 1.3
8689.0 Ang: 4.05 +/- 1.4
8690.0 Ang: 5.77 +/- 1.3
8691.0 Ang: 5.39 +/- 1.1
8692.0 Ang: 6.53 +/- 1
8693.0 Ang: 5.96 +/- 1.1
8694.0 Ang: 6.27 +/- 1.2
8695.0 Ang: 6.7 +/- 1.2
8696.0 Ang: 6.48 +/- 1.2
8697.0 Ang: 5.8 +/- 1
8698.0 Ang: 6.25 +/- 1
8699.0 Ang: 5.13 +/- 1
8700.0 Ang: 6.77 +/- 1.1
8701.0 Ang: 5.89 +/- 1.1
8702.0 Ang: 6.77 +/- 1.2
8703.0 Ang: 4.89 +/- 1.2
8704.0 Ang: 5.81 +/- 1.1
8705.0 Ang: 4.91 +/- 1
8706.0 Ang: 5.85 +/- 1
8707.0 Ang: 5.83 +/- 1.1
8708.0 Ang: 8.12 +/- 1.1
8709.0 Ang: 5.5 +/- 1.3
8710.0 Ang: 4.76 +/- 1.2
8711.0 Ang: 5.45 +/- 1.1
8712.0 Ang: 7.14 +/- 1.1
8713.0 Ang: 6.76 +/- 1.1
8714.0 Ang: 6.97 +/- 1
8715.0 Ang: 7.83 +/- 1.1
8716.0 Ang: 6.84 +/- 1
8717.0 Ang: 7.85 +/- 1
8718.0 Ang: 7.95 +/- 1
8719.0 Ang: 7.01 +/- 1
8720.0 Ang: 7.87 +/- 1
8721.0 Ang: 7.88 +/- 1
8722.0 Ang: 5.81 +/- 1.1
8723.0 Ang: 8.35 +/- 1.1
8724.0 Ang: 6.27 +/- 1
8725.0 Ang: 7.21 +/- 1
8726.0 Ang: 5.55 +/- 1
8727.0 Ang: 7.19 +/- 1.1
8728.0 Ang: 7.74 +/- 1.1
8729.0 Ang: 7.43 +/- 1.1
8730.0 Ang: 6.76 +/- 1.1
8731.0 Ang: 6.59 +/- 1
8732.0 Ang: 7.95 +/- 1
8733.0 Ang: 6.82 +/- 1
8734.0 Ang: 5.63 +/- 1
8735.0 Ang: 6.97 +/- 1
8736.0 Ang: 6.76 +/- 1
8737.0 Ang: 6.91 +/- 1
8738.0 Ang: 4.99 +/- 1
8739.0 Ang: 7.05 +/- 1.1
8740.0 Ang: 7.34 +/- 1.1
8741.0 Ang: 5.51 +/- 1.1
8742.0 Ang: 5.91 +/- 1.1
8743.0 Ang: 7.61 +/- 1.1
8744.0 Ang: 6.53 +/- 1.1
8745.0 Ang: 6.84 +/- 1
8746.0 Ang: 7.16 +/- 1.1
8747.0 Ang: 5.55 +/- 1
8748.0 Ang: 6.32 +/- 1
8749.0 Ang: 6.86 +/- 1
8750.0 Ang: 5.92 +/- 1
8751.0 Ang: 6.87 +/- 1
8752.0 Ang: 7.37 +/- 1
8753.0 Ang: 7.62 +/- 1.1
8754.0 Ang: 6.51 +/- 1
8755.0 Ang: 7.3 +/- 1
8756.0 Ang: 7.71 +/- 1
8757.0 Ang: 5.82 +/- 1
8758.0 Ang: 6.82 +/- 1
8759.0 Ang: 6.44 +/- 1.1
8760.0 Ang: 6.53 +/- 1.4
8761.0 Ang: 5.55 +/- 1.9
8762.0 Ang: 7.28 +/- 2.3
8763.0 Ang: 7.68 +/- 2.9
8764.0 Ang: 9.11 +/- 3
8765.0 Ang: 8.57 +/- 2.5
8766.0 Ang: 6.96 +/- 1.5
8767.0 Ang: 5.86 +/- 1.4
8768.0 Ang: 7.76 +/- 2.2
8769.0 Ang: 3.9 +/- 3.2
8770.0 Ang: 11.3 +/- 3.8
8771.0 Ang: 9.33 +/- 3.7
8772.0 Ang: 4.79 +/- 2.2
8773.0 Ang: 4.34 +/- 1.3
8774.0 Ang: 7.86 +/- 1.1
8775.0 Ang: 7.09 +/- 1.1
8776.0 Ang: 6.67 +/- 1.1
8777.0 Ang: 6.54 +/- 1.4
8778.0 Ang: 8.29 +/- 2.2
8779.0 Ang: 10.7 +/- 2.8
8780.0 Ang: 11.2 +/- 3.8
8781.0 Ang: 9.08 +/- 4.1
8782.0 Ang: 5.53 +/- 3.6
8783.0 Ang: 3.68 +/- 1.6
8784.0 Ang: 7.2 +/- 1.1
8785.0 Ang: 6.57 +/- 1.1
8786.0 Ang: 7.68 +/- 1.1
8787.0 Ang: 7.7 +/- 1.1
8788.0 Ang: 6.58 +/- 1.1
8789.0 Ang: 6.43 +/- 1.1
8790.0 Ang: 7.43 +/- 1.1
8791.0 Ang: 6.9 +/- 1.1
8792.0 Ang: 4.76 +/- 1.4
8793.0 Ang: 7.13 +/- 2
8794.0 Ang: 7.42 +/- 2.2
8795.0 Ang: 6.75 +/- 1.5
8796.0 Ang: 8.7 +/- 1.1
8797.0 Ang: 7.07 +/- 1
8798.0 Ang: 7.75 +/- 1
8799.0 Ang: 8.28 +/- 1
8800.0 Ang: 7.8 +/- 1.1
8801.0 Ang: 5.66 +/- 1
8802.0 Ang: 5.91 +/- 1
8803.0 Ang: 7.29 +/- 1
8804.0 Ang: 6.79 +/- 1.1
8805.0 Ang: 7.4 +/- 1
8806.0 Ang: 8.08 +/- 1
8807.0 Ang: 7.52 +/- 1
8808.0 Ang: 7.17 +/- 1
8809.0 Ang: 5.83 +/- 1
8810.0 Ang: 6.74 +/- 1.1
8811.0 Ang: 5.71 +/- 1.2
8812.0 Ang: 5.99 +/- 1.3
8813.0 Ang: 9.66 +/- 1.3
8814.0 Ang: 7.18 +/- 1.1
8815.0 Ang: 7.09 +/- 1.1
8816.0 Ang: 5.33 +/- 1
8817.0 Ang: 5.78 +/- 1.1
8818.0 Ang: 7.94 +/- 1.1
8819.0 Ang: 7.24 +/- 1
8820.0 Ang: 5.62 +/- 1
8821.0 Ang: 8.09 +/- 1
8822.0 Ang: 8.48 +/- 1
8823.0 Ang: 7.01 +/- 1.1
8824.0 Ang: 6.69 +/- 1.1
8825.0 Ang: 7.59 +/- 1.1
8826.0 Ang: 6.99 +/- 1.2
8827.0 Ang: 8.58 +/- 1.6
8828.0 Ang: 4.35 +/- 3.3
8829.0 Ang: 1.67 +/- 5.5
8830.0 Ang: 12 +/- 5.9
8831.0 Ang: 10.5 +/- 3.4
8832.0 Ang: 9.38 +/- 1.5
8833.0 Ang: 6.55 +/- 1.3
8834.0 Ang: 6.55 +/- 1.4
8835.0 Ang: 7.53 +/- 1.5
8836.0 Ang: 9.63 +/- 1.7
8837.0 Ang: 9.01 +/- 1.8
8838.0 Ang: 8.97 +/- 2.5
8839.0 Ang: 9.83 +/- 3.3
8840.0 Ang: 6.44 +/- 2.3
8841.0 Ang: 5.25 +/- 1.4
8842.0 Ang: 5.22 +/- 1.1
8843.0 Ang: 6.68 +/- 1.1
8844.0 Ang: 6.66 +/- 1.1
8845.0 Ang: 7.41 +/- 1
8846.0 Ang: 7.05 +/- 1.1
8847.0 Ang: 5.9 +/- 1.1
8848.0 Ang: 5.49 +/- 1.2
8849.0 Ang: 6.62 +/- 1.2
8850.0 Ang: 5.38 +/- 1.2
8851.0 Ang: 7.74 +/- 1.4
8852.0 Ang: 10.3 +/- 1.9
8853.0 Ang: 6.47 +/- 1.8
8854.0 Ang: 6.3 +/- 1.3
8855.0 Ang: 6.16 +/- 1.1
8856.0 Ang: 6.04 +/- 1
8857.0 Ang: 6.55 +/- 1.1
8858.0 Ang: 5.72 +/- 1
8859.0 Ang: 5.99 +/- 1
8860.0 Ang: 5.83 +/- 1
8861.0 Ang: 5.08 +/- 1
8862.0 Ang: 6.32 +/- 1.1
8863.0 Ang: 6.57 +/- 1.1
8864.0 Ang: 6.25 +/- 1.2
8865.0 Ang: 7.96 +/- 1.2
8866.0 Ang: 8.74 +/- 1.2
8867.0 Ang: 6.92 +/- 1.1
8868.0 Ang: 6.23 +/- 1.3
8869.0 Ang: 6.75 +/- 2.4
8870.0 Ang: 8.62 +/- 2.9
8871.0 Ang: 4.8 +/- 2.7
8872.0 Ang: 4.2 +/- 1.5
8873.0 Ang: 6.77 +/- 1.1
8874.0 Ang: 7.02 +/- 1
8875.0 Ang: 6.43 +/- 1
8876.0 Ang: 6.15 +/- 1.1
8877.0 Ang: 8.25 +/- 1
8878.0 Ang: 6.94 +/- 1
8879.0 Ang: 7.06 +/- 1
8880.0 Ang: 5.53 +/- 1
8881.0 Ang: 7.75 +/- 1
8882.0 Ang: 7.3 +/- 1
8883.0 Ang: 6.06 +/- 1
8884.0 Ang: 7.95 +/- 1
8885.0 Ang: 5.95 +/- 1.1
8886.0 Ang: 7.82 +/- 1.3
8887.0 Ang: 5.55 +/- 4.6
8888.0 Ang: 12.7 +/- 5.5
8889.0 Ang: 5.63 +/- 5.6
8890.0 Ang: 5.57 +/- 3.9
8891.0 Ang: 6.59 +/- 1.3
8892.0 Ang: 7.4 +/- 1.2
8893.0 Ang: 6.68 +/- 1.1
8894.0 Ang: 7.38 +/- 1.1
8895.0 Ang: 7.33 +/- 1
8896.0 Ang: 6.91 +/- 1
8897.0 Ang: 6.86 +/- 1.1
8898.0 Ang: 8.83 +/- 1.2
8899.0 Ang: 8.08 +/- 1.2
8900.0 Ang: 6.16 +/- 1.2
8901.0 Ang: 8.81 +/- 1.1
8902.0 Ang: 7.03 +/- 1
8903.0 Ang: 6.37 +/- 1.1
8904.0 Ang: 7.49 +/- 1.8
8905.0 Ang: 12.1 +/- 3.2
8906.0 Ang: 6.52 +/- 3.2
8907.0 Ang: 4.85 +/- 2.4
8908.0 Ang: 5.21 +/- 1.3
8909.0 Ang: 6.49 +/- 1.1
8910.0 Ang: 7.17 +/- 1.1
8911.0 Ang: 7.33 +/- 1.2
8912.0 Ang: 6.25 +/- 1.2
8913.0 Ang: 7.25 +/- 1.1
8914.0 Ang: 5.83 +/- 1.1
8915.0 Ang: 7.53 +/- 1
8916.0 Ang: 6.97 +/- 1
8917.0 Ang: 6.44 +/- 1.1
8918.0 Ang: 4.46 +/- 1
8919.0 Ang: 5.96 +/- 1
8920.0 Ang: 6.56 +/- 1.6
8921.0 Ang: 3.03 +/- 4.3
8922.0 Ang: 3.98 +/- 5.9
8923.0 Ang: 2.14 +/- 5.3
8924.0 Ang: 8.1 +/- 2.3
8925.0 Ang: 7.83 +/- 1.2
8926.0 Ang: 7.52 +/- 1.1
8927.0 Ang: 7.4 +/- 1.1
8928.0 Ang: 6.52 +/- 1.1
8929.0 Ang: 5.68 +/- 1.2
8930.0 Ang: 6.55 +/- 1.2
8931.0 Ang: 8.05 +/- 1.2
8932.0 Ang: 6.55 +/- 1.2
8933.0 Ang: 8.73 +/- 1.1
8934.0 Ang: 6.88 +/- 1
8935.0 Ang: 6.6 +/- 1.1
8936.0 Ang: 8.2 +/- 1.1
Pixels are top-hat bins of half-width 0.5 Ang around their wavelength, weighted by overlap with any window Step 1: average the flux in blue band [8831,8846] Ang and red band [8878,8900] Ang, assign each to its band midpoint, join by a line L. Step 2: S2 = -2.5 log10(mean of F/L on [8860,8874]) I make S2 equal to 0.13 mag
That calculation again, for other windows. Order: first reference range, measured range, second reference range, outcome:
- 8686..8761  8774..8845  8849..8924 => -0.10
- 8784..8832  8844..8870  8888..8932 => 0.04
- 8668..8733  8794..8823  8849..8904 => -0.07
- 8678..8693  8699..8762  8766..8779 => -0.03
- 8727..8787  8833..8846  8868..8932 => -0.08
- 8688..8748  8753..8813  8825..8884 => -0.07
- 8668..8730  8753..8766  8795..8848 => -0.07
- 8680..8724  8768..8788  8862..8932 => -0.14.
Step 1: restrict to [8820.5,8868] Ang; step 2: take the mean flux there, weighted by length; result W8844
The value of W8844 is 7.06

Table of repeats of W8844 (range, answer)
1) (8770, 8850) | 7.17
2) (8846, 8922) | 6.75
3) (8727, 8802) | 7.01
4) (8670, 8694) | 5.69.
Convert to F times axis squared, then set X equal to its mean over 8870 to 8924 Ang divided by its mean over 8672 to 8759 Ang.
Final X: 1.09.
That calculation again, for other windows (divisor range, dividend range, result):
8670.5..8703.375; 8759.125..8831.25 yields 1.26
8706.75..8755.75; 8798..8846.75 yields 1.08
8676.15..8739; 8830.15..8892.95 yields 1.13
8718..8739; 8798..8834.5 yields 1.05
